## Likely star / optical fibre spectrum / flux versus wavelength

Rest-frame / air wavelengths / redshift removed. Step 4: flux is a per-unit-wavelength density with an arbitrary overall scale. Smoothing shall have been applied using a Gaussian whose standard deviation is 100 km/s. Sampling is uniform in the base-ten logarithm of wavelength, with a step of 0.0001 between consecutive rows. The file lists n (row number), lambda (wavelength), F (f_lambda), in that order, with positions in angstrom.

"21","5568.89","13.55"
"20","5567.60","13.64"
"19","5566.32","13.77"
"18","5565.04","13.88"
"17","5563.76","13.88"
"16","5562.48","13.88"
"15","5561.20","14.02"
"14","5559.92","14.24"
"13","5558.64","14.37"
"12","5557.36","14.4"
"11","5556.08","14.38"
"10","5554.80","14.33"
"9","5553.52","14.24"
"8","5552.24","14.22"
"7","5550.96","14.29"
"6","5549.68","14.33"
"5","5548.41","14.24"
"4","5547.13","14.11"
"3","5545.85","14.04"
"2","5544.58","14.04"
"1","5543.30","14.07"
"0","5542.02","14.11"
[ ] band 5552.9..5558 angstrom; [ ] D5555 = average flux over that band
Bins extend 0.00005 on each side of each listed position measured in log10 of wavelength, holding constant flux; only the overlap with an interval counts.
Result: 14.3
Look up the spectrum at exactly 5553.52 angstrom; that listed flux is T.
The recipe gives 14.24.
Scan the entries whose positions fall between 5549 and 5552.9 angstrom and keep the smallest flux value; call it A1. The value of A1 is 14.22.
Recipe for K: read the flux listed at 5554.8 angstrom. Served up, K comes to 14.33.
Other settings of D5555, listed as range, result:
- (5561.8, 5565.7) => 13.9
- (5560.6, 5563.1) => 14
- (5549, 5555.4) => 14.3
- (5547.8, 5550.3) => 14.3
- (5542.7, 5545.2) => 14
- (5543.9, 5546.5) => 14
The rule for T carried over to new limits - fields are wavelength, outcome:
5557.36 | 14.4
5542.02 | 14.11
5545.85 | 14.04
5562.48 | 13.88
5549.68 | 14.33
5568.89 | 13.55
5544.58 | 14.04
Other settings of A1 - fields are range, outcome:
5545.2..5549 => 14.04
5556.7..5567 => 13.77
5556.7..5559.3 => 14.37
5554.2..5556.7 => 14.33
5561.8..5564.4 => 13.88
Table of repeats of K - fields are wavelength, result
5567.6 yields 13.64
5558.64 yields 14.37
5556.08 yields 14.38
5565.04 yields 13.88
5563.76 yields 13.88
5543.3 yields 14.07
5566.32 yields 13.77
